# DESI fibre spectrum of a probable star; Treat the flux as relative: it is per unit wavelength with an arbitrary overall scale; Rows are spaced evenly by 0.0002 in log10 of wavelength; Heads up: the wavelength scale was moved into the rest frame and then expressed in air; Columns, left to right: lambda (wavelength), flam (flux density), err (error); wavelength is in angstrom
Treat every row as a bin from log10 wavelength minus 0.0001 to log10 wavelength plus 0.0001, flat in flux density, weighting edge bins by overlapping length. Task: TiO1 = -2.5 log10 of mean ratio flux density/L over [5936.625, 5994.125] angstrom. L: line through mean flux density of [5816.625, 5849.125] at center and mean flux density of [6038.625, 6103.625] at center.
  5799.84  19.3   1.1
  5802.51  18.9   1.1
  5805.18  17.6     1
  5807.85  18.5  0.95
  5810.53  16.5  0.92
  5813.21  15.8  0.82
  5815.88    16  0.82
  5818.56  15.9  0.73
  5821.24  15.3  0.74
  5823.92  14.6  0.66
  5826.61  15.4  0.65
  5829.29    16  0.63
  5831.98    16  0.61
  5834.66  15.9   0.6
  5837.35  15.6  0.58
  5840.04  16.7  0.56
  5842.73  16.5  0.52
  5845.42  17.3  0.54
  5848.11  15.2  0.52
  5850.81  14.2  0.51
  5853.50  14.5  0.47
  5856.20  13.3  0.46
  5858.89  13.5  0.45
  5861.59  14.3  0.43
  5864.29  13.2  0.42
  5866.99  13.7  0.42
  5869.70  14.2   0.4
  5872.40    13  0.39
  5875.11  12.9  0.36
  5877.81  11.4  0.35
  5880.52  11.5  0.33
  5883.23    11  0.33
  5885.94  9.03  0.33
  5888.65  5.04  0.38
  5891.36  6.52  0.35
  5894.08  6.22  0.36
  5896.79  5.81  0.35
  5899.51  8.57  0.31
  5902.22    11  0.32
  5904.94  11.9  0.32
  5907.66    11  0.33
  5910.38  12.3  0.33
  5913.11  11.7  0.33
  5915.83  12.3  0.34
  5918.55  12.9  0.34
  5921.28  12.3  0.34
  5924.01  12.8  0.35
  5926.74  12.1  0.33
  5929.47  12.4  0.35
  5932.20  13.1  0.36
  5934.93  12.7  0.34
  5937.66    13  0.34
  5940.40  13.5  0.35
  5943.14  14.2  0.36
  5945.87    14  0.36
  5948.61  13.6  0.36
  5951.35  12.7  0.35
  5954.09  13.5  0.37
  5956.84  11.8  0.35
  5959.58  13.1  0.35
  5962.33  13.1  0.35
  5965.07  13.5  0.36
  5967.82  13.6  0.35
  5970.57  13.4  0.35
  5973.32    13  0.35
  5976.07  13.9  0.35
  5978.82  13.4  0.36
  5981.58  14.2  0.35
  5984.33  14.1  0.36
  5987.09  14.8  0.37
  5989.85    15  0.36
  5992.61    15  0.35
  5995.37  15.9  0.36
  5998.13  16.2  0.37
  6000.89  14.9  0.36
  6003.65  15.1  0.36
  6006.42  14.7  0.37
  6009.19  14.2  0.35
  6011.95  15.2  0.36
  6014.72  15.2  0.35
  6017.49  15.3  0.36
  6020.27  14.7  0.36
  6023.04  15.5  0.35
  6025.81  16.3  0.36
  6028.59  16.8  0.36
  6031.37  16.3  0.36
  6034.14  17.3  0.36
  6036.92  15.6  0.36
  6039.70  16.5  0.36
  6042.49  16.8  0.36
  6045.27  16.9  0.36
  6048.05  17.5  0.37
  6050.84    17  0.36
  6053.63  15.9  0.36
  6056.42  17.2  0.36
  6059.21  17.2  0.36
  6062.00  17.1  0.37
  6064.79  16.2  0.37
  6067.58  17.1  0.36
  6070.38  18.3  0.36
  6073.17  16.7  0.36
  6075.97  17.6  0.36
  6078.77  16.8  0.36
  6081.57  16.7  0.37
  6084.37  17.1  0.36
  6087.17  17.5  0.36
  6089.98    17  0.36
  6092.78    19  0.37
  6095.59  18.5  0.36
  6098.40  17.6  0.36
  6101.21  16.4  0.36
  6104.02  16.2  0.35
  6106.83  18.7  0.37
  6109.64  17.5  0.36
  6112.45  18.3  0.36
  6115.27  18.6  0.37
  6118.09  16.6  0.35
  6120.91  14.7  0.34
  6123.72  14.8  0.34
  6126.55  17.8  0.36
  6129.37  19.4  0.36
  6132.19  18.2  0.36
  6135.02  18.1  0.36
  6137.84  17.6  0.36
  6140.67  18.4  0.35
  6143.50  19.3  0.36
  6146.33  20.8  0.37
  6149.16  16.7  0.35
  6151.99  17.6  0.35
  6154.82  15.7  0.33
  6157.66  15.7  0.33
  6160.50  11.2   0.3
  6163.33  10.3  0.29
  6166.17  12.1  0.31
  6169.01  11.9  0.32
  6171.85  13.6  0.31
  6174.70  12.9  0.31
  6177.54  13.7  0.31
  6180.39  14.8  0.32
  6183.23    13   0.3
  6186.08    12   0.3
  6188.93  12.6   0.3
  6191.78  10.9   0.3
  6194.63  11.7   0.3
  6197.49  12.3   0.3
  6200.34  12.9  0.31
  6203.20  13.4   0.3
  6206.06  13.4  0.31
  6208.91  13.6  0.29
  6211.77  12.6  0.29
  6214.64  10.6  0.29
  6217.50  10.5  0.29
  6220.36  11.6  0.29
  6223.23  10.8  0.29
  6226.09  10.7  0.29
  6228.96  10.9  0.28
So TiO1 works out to 0.21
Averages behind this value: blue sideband 15.9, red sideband 17.1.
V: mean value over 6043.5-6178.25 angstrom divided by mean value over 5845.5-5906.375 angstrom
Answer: 1.45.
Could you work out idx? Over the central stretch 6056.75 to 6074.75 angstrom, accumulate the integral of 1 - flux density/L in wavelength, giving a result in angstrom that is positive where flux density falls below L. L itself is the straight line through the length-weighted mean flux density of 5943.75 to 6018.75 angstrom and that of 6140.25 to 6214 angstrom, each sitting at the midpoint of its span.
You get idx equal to -3.9 angstrom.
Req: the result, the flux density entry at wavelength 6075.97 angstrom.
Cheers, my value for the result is 17.6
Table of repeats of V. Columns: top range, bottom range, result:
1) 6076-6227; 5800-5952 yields 1.13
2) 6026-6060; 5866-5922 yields 1.57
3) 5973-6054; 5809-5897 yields 1.15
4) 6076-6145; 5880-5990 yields 1.46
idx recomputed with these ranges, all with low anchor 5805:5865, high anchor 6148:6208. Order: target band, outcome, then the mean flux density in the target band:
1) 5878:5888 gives 3.3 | 10.2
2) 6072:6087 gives -3.4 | 17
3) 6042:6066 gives -4.8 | 16.9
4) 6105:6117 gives -3.9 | 18.2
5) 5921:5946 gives 3.2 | 13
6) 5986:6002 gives -0.9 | 15.3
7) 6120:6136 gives -4.3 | 17.2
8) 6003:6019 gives -0.6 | 14.9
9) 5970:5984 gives 0.9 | 13.6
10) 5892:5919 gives 8.7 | 10.2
